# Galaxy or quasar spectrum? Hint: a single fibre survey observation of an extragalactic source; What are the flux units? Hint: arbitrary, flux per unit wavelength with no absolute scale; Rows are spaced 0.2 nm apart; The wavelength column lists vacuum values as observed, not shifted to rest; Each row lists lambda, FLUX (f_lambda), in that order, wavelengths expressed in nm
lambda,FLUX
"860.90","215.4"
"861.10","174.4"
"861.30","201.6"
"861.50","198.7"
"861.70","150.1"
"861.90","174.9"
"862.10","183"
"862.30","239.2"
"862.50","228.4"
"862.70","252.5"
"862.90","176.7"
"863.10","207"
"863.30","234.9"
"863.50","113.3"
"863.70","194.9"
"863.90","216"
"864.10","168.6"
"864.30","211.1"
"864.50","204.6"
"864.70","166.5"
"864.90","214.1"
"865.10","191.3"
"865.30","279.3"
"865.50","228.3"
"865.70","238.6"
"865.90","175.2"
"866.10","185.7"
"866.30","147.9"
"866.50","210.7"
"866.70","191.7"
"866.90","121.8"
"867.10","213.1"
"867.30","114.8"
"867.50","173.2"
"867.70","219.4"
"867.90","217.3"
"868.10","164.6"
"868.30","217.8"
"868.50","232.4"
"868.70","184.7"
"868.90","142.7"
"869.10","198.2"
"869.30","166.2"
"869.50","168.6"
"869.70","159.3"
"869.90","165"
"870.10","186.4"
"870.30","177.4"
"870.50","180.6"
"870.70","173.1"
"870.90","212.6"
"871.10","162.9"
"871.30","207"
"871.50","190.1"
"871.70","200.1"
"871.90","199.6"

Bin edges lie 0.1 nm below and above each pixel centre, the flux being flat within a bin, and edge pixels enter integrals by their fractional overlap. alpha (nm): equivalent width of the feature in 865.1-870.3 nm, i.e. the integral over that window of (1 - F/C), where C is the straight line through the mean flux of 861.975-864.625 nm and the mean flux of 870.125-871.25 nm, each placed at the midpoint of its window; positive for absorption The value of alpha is 0.07 nm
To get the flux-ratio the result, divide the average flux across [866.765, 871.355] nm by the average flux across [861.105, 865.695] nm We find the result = 0.9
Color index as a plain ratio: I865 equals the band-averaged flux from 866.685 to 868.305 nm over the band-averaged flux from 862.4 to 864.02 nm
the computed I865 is 0.88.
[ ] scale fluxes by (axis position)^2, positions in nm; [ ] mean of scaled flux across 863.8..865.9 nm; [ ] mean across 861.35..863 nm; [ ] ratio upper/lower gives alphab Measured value 1.05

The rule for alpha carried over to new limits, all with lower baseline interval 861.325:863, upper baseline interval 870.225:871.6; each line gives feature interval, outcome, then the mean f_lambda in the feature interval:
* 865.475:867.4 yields 0.13 nm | 181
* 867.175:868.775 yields 0.00 nm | 191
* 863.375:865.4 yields 0.00 nm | 196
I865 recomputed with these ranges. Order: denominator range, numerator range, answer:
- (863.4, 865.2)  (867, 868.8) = 1.03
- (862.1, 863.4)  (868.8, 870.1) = 0.76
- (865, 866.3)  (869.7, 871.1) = 0.85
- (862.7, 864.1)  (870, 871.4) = 0.96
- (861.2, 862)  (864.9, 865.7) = 1.28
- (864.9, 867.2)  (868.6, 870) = 0.85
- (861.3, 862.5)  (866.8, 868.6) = 0.96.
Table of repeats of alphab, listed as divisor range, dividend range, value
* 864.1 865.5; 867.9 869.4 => 0.91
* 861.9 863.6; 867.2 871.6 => 0.91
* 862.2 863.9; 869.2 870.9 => 0.86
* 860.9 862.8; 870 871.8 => 0.95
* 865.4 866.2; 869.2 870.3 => 0.83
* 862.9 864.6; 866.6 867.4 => 0.84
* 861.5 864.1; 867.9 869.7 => 0.95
